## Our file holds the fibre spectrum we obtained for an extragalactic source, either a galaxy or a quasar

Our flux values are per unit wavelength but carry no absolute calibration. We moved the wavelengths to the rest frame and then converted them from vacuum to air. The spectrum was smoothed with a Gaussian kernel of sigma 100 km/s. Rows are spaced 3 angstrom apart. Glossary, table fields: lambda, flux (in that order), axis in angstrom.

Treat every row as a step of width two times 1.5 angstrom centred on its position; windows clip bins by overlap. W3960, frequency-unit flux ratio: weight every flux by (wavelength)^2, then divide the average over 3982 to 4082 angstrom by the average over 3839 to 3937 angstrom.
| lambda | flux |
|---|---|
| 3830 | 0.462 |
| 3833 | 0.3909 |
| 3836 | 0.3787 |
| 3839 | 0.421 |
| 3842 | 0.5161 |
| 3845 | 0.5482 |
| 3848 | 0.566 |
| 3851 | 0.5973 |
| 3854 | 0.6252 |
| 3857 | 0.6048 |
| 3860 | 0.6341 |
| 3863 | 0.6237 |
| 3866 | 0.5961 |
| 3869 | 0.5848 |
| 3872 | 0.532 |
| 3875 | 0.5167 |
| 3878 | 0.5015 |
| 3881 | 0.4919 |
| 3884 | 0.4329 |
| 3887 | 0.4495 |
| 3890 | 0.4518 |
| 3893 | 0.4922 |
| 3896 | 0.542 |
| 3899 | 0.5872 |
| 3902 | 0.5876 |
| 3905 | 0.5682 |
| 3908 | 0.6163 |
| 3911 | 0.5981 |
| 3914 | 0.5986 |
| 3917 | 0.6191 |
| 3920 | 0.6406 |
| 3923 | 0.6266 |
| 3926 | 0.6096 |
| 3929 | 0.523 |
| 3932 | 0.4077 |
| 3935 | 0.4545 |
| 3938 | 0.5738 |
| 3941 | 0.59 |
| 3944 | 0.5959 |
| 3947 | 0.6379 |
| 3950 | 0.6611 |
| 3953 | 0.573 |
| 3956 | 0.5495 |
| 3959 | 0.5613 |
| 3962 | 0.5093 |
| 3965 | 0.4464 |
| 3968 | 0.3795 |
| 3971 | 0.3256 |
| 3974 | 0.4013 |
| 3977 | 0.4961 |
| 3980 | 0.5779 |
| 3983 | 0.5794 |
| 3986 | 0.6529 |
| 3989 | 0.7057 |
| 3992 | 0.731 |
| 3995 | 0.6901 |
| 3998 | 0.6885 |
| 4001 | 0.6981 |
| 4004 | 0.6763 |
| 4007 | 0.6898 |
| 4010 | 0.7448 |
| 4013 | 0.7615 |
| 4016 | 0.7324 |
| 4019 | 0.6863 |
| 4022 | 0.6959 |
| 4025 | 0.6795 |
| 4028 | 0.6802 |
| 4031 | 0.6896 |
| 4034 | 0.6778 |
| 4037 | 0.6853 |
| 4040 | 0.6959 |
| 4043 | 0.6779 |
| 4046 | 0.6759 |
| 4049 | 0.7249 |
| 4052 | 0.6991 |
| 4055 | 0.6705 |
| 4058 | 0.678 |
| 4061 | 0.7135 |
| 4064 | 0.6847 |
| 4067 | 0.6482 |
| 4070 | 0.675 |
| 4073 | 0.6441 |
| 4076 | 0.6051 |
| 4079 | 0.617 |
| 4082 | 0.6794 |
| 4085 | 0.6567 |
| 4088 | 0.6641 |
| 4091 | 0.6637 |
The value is 1.3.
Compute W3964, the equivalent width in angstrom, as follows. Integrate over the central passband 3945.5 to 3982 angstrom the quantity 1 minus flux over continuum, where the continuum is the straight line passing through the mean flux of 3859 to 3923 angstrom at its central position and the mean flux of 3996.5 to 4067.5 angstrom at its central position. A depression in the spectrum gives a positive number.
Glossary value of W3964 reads 6.7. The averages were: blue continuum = 0.557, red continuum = 0.695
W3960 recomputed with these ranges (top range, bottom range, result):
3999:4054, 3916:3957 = 1.27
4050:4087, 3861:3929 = 1.30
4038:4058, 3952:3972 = 1.50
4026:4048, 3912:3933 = 1.25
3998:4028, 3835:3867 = 1.37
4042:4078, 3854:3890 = 1.37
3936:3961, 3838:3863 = 1.08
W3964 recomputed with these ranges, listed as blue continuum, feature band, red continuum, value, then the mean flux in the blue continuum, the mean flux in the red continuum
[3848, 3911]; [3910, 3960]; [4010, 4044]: 2.47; 0.553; 0.699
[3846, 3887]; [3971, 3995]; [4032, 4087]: 1.78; 0.558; 0.673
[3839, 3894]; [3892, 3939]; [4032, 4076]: 0.80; 0.54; 0.68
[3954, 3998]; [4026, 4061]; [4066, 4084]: -4.20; 0.549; 0.645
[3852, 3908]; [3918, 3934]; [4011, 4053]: 0.88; 0.548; 0.698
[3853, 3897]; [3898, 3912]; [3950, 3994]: -1.37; 0.538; 0.541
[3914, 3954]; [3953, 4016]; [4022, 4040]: 4.01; 0.579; 0.685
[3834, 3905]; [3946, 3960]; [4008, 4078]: 0.26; 0.534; 0.688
